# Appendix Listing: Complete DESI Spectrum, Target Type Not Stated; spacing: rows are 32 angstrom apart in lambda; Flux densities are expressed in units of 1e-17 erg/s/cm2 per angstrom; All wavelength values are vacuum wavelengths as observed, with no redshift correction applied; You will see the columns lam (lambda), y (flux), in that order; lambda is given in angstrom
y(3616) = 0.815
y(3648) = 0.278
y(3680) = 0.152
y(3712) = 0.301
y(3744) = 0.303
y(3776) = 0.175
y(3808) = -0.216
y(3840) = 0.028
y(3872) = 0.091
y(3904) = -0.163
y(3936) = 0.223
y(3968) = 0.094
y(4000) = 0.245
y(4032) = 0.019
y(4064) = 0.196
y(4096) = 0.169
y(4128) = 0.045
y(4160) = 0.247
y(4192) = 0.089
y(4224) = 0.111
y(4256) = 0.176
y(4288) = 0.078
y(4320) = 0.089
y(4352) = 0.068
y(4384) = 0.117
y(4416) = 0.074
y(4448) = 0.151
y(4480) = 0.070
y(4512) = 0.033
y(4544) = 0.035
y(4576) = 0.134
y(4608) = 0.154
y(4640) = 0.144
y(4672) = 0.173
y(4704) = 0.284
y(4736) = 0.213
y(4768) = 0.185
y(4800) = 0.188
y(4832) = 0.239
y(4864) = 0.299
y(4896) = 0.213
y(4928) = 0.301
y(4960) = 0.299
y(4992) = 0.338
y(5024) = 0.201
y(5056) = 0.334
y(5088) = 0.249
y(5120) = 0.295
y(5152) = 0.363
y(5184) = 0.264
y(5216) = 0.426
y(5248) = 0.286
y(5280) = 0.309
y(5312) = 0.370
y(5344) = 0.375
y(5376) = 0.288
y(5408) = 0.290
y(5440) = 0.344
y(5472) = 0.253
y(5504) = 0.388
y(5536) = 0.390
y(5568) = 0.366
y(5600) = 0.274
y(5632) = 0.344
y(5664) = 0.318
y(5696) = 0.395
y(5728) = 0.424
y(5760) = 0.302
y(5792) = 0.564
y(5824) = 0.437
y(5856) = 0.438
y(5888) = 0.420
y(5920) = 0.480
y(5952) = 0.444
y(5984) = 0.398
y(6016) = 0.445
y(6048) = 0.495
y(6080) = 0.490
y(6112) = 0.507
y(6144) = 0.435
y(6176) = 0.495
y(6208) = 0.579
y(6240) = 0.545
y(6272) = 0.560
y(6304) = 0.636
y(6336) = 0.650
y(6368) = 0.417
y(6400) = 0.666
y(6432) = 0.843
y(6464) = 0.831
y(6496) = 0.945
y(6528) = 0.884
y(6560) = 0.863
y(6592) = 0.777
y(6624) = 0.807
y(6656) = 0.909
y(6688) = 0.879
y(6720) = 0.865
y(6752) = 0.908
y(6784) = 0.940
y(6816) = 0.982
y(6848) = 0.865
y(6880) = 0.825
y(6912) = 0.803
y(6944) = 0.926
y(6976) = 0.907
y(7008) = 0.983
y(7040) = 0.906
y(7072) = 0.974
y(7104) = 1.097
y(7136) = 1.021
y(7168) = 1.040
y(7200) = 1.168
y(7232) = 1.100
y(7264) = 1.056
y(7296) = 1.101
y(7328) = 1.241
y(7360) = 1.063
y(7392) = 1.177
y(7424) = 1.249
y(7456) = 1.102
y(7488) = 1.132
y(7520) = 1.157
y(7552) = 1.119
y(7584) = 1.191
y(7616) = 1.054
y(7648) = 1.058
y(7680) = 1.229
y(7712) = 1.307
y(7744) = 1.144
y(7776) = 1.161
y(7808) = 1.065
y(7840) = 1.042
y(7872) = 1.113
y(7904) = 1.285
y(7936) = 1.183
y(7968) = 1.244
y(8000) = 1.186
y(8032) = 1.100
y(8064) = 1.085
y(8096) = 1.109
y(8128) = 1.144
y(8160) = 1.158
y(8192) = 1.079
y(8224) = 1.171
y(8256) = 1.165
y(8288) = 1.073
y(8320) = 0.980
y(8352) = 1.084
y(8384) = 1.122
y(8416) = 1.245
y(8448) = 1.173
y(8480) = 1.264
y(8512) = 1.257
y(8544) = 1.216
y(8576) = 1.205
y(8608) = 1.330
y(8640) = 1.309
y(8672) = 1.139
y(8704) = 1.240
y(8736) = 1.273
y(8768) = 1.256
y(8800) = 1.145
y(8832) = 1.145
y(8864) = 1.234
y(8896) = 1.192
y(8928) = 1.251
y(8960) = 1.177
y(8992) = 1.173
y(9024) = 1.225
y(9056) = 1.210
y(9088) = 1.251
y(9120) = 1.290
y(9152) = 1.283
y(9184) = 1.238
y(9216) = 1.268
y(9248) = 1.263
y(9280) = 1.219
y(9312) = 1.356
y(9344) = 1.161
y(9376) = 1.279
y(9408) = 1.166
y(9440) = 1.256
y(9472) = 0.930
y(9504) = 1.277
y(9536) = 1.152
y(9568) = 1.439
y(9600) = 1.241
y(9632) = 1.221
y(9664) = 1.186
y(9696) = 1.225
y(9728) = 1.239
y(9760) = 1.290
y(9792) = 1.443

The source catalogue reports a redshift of 0.605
